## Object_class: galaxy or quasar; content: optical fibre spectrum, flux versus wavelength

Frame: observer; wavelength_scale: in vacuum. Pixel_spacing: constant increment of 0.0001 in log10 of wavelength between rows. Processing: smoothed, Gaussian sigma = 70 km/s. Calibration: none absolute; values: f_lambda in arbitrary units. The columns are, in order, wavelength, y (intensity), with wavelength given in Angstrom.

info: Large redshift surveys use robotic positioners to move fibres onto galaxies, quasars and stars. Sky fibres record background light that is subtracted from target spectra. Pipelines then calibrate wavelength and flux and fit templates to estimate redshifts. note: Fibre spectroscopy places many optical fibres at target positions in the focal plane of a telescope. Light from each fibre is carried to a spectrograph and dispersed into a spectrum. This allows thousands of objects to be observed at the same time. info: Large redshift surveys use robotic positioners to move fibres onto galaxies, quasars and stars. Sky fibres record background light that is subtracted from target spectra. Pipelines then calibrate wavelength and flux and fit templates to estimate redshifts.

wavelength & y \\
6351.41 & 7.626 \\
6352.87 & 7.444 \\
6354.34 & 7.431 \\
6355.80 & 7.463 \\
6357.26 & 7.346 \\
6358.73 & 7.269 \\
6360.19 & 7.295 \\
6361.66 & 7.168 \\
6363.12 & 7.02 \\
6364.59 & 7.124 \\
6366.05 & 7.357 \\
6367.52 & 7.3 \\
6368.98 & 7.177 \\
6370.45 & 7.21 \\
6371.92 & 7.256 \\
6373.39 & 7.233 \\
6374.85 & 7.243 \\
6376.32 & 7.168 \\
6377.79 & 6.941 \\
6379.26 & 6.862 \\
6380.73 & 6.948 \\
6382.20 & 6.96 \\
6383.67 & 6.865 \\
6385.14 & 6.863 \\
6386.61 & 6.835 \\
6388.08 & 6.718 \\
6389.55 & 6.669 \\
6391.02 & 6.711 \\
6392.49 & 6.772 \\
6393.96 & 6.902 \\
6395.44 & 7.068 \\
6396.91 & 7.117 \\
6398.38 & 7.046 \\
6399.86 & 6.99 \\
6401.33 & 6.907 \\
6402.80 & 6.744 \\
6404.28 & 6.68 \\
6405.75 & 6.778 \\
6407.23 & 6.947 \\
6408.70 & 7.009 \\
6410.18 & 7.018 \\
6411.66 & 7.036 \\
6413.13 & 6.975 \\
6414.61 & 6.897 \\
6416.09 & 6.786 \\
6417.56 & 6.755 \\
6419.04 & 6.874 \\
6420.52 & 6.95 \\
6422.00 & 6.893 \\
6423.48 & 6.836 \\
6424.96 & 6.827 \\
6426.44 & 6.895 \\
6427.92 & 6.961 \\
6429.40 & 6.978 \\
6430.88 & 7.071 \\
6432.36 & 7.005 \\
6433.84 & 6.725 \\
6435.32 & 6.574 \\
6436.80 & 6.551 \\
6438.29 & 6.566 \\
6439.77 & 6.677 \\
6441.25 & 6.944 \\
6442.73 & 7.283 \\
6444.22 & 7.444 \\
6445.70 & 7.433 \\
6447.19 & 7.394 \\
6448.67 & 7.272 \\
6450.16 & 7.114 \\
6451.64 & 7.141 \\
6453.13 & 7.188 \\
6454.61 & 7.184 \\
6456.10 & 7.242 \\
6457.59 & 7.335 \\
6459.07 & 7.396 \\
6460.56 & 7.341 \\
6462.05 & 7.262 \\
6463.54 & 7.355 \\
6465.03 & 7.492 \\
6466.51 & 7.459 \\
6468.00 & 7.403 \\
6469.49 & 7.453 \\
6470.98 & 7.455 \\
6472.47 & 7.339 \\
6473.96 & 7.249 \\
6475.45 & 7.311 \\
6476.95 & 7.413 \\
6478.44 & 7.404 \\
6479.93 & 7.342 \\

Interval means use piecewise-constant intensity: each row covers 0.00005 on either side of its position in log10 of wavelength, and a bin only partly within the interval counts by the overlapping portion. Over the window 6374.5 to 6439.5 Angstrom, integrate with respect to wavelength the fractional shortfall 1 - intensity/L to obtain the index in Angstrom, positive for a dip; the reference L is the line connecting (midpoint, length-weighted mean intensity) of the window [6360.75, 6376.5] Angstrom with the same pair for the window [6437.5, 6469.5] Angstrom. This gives 3.1 Angstrom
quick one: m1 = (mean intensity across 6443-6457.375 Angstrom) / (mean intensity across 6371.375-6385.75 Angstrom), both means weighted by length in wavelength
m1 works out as 1.0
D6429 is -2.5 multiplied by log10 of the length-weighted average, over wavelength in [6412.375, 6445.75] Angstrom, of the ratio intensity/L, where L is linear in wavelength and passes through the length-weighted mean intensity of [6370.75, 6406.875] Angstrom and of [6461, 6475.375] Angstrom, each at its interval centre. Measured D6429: 0.040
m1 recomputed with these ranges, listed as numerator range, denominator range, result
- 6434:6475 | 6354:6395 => 1.02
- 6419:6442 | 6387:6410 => 0.99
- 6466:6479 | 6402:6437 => 1.07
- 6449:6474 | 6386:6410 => 1.07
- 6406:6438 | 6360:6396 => 0.98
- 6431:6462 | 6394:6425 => 1.03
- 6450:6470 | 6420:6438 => 1.07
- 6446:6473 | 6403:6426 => 1.06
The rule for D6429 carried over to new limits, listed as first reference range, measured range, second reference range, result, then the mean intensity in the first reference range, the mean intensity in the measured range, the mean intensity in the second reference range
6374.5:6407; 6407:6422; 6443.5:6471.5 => 0.02 mag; 6.89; 6.92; 7.34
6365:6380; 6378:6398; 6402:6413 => 0.03 mag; 7.17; 6.87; 6.89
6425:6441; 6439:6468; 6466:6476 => -0.02 mag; 6.81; 7.27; 7.38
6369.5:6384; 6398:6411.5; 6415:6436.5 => 0.01 mag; 7.07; 6.9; 6.86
